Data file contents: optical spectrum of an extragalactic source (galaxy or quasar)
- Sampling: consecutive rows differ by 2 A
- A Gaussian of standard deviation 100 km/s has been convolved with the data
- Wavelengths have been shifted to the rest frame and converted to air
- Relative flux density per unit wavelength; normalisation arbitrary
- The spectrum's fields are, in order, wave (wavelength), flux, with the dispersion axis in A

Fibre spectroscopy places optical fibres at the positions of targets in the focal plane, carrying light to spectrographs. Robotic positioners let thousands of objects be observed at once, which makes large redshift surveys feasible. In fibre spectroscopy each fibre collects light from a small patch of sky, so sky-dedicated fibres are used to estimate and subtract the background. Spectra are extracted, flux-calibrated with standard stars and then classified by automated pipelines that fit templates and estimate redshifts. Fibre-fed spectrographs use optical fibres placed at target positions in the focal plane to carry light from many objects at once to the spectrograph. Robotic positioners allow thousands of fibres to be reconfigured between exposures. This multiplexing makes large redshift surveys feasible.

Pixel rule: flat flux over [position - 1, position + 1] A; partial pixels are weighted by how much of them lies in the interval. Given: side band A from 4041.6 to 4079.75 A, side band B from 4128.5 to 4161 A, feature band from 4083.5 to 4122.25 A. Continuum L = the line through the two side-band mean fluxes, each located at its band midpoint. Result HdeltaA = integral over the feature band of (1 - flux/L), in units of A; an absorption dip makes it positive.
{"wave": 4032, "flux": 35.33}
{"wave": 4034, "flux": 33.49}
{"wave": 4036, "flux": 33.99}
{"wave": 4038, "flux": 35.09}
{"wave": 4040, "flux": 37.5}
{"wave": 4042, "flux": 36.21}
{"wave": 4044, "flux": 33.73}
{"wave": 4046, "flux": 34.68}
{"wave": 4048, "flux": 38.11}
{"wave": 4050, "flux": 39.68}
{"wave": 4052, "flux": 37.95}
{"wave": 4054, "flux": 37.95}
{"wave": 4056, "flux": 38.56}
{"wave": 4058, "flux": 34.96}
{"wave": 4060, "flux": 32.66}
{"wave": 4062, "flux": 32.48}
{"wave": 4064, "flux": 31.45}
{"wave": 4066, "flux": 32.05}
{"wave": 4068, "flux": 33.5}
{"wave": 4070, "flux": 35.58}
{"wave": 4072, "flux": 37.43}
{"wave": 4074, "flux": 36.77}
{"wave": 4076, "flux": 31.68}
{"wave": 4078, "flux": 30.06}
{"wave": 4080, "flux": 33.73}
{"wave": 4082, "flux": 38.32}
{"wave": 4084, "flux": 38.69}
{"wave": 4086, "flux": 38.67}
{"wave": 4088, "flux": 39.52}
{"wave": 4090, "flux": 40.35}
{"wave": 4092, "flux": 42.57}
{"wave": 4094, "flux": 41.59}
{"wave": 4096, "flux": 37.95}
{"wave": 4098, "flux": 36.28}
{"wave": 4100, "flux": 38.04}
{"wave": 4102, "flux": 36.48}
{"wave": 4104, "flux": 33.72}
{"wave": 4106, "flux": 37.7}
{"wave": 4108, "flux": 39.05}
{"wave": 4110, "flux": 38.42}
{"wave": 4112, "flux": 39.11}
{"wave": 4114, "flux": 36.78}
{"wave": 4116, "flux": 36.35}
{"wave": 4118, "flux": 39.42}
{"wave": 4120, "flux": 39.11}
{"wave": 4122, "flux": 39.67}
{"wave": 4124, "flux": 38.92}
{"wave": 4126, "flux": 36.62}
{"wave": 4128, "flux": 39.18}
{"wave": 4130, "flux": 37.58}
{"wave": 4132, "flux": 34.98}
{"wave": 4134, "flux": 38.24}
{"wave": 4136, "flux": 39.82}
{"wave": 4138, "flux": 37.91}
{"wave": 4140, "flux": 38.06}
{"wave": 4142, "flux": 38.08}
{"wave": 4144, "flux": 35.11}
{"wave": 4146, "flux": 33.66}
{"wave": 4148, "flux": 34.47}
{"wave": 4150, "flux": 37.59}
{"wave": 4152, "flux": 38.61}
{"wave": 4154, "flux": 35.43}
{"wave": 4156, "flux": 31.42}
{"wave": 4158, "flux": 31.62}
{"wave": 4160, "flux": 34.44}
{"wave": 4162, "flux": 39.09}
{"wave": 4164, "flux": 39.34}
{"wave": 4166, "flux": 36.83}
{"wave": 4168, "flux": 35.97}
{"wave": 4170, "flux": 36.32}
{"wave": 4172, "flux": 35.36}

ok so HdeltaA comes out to -3.2 A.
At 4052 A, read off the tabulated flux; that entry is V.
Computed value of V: 37.95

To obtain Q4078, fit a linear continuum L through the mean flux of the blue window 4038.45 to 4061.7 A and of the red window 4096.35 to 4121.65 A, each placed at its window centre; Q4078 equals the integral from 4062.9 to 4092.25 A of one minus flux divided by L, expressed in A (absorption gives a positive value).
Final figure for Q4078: 0.9 A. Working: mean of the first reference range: 36.4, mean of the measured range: 35.8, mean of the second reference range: 37.6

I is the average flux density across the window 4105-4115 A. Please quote 38.2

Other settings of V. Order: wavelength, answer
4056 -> 38.56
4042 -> 36.21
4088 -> 39.52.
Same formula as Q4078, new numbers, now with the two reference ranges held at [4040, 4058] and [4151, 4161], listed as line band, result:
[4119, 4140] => -1.9 A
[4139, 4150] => -0.5 A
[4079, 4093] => -1.1 A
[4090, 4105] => -1.0 A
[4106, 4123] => -1.5 A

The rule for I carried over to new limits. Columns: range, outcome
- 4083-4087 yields 38.7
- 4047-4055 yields 38.4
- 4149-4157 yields 35.8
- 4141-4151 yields 35.8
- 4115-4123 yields 38.6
